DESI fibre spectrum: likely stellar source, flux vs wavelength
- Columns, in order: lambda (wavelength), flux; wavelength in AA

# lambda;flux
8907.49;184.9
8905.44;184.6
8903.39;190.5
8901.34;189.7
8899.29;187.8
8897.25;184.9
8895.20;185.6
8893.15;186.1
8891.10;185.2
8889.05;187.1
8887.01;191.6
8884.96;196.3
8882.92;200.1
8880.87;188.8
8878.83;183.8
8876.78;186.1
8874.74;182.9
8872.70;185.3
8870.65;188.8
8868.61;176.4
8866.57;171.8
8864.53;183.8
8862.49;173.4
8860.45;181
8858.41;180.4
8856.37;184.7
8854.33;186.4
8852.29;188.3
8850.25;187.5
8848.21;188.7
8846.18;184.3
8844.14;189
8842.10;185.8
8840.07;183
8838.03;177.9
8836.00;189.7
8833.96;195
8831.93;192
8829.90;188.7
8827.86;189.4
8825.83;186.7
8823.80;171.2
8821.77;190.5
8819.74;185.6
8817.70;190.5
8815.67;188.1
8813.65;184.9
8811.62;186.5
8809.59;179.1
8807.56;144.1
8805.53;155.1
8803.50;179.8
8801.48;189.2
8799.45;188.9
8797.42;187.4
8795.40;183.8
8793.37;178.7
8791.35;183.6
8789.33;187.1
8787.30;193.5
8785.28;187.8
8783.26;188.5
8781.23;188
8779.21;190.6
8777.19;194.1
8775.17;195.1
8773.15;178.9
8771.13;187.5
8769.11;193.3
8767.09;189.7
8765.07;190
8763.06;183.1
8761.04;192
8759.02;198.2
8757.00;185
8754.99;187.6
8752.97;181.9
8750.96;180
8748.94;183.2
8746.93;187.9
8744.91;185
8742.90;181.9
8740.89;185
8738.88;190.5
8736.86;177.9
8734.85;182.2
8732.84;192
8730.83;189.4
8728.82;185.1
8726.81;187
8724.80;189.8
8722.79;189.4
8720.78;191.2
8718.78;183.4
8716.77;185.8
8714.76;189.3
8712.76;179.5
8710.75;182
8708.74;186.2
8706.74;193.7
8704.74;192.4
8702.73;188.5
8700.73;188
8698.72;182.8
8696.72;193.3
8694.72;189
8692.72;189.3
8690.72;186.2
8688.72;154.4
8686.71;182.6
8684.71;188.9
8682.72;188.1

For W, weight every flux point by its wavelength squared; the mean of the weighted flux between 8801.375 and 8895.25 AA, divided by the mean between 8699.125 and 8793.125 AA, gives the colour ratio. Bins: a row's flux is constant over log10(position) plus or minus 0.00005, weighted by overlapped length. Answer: 1.0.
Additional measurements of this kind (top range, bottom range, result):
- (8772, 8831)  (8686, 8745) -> 1.01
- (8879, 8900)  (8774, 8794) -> 1.03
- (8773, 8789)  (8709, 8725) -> 1.04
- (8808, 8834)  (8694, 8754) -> 1.02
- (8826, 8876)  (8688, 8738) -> 1.02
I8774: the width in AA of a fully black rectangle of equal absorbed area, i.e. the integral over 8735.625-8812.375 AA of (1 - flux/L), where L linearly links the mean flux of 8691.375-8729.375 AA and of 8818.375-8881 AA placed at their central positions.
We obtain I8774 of 0.7 AA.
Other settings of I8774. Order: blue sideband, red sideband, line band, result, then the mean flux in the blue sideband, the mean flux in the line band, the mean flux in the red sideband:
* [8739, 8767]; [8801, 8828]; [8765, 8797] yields -0.82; 187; 188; 180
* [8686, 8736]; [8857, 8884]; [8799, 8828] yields 0.65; 186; 180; 183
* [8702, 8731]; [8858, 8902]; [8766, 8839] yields 0.53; 187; 185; 185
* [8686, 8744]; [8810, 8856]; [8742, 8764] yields 0.01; 186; 186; 187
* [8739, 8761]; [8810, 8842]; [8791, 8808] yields 0.80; 186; 178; 187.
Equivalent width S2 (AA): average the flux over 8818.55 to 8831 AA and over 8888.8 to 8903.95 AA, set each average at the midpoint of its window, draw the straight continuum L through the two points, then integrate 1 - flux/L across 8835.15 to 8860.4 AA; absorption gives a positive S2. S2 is 0.1 AA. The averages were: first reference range 185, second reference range 187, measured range 185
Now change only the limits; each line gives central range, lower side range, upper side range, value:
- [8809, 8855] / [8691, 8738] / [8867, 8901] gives 0.2 AA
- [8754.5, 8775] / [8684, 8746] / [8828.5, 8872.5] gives -0.4 AA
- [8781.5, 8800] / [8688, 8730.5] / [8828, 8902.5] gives 0.0 AA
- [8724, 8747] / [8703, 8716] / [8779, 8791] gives 0.2 AA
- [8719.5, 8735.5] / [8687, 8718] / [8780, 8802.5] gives -0.2 AA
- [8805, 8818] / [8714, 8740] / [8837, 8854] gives 0.7 AA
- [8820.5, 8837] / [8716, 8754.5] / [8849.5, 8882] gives -0.4 AA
